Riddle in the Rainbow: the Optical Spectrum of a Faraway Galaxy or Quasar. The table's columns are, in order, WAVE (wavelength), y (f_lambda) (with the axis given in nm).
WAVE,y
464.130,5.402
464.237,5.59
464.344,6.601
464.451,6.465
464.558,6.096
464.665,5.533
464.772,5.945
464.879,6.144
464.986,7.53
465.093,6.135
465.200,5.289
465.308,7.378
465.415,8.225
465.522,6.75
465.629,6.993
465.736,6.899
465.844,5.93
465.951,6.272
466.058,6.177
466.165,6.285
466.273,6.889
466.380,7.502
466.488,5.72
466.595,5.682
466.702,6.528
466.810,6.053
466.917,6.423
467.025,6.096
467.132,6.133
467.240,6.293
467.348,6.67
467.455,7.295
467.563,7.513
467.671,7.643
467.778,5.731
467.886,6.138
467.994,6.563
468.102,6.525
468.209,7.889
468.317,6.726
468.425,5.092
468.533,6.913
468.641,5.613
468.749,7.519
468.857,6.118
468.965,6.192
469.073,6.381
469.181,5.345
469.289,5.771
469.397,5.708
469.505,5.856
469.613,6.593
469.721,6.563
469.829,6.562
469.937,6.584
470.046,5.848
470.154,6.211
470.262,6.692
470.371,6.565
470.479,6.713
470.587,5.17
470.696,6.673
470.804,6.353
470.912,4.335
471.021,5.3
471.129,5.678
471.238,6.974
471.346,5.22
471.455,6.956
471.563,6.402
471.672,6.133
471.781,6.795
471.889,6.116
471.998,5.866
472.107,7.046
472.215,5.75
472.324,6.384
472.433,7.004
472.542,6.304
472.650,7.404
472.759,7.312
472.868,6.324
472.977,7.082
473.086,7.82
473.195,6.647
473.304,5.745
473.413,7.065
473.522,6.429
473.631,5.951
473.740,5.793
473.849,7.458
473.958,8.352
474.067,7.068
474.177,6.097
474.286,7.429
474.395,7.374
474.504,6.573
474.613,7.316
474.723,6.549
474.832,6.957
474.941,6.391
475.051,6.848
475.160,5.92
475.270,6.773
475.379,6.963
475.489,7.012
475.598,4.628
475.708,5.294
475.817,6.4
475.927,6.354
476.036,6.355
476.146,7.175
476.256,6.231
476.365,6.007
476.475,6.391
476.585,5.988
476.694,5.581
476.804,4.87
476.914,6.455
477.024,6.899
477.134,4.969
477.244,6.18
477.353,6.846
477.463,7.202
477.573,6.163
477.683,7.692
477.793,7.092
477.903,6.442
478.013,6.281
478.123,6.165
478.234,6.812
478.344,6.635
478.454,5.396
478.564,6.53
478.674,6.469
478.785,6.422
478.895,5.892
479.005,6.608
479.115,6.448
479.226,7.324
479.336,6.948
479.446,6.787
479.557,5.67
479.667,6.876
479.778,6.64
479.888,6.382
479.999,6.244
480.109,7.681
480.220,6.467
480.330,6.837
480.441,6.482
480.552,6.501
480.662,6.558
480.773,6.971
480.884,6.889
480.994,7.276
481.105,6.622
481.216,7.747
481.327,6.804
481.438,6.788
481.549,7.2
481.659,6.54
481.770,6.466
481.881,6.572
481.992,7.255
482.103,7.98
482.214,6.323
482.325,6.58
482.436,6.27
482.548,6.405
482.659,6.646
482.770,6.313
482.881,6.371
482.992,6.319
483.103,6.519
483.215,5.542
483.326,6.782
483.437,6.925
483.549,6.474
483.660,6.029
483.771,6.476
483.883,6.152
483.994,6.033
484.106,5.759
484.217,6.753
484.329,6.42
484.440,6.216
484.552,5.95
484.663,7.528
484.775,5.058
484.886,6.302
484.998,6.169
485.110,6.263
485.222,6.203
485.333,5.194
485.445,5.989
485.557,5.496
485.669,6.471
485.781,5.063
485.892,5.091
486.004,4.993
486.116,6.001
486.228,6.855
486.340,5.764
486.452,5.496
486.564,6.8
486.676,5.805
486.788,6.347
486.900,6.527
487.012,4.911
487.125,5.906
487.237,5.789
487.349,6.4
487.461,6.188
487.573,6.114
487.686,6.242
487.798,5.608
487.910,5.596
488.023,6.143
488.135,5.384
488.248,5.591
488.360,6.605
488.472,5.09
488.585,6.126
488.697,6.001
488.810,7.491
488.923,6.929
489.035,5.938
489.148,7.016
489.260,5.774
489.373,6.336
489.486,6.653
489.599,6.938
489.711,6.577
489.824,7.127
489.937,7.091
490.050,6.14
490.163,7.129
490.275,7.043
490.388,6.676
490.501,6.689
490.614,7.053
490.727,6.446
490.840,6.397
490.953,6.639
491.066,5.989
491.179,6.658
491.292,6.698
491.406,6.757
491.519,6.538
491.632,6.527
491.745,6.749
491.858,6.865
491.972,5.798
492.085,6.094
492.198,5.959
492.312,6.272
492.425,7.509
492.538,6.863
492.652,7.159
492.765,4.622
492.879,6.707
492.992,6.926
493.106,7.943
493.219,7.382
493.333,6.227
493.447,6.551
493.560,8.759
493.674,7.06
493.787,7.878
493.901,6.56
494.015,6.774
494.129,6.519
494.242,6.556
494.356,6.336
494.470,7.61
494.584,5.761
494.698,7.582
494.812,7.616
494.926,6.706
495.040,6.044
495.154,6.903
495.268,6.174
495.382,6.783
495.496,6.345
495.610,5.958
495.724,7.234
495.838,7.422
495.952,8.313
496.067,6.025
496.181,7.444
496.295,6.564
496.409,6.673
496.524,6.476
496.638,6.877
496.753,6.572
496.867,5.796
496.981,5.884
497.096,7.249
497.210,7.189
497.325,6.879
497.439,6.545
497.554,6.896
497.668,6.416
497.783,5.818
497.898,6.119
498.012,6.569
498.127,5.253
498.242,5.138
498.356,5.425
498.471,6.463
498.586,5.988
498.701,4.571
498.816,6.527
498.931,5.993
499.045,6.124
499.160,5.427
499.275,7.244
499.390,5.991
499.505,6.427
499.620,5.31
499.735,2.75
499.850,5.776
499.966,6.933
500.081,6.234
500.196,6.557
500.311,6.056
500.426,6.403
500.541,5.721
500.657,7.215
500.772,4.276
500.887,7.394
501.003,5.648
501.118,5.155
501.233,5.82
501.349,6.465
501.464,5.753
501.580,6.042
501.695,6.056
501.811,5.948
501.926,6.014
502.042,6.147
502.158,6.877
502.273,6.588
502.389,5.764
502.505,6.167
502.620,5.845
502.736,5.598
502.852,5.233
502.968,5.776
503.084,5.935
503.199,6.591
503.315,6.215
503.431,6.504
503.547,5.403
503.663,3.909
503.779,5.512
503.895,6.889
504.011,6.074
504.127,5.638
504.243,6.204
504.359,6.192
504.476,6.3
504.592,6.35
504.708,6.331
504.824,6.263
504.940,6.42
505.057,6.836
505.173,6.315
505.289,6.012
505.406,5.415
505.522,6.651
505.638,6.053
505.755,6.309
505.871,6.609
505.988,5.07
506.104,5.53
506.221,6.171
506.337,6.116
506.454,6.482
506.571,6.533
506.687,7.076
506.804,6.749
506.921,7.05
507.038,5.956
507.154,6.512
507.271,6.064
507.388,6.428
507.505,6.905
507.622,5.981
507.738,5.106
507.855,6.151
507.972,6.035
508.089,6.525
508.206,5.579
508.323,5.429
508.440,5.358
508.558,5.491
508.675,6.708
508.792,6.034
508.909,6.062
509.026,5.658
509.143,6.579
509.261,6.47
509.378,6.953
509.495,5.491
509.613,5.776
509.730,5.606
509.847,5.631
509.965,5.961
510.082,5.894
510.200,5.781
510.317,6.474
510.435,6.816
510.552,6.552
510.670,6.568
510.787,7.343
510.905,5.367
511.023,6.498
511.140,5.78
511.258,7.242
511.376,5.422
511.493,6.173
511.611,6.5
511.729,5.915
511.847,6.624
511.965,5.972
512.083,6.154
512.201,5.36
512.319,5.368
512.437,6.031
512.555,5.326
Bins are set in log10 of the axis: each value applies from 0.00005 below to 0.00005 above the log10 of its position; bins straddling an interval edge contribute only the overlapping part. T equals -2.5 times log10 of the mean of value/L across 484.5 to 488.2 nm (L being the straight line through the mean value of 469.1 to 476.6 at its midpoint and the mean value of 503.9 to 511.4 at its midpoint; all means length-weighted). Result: 0.07 mag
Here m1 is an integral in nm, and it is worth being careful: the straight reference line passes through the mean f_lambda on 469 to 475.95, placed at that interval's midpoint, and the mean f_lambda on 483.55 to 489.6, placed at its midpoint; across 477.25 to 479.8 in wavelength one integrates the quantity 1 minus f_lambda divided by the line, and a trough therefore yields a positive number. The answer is -0.121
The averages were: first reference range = 6.43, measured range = 6.57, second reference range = 6.07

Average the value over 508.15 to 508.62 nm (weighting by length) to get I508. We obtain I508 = 5.46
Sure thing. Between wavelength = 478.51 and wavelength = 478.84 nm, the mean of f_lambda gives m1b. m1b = 6.46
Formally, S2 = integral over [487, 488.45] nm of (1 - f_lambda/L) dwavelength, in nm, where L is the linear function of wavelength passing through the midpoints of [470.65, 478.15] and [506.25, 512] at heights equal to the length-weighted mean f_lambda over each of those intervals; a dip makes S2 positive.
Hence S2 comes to 0.106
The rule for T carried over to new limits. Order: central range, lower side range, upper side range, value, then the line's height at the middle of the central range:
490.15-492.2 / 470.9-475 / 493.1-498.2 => 0.02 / 6.71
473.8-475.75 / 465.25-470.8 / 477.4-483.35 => -0.03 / 6.56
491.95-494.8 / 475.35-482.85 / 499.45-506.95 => -0.09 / 6.25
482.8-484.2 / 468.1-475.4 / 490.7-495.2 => 0.05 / 6.61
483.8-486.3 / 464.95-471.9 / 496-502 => 0.04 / 6.24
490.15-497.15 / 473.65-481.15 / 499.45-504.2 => -0.10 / 6.13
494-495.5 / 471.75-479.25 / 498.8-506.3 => -0.09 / 6.16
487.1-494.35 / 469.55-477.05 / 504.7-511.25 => -0.04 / 6.3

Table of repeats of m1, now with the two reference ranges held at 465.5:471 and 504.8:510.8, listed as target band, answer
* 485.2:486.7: 0.12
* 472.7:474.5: -0.15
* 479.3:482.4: -0.24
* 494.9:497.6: -0.21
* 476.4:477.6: 0.03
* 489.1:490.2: -0.07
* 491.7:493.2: -0.08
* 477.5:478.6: -0.04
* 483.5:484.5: 0.00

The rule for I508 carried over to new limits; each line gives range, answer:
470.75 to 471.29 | 5.72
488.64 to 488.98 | 6.81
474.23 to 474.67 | 7.17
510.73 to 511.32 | 6.43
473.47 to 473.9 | 6.4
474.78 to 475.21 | 6.53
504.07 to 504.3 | 5.92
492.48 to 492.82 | 6.23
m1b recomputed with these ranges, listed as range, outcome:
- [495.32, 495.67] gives 6.37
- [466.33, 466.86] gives 6.29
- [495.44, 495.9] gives 6.77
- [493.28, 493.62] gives 7.19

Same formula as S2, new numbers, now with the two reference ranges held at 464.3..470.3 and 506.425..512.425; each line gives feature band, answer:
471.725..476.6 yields -0.16 nm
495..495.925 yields -0.06 nm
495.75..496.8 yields -0.12 nm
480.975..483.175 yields -0.14 nm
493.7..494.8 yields -0.11 nm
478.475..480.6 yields -0.07 nm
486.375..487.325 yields 0.05 nm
